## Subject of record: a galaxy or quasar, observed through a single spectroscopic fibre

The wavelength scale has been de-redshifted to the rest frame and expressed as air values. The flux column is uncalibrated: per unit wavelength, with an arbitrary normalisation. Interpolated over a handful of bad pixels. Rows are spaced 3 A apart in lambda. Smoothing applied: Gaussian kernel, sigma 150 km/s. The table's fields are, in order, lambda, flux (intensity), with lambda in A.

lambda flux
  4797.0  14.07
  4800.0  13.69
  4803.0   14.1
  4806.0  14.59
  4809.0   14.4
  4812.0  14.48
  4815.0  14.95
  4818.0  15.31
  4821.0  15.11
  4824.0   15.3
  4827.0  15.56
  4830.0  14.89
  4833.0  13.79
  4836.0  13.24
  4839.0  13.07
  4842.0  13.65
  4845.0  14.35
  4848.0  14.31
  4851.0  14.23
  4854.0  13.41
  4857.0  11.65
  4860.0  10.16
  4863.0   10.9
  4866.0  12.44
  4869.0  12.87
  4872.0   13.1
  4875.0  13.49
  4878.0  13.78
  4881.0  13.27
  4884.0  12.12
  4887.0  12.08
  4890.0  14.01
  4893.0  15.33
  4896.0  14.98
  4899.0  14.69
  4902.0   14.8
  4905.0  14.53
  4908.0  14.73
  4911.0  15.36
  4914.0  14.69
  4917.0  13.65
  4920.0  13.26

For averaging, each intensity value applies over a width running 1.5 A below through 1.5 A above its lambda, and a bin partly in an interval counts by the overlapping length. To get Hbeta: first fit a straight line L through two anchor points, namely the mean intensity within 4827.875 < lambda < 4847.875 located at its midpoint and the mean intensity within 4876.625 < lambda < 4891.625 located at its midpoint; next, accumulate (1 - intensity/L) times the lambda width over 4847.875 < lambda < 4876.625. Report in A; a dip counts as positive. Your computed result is 1.9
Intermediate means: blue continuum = 13.9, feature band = 12.6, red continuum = 13.1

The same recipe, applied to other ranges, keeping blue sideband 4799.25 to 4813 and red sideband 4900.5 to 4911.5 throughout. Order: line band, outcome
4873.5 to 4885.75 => 1.3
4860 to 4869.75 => 1.9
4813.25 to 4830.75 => -1.0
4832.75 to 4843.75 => 0.8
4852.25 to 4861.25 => 1.7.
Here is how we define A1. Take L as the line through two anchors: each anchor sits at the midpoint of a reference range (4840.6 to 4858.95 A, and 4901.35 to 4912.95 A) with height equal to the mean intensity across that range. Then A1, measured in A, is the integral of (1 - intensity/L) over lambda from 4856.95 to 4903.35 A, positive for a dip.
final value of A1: 3.6 A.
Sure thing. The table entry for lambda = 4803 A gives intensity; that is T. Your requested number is 14.1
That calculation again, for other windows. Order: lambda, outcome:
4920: 13.26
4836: 13.24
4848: 14.31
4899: 14.69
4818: 15.31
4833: 13.79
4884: 12.12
